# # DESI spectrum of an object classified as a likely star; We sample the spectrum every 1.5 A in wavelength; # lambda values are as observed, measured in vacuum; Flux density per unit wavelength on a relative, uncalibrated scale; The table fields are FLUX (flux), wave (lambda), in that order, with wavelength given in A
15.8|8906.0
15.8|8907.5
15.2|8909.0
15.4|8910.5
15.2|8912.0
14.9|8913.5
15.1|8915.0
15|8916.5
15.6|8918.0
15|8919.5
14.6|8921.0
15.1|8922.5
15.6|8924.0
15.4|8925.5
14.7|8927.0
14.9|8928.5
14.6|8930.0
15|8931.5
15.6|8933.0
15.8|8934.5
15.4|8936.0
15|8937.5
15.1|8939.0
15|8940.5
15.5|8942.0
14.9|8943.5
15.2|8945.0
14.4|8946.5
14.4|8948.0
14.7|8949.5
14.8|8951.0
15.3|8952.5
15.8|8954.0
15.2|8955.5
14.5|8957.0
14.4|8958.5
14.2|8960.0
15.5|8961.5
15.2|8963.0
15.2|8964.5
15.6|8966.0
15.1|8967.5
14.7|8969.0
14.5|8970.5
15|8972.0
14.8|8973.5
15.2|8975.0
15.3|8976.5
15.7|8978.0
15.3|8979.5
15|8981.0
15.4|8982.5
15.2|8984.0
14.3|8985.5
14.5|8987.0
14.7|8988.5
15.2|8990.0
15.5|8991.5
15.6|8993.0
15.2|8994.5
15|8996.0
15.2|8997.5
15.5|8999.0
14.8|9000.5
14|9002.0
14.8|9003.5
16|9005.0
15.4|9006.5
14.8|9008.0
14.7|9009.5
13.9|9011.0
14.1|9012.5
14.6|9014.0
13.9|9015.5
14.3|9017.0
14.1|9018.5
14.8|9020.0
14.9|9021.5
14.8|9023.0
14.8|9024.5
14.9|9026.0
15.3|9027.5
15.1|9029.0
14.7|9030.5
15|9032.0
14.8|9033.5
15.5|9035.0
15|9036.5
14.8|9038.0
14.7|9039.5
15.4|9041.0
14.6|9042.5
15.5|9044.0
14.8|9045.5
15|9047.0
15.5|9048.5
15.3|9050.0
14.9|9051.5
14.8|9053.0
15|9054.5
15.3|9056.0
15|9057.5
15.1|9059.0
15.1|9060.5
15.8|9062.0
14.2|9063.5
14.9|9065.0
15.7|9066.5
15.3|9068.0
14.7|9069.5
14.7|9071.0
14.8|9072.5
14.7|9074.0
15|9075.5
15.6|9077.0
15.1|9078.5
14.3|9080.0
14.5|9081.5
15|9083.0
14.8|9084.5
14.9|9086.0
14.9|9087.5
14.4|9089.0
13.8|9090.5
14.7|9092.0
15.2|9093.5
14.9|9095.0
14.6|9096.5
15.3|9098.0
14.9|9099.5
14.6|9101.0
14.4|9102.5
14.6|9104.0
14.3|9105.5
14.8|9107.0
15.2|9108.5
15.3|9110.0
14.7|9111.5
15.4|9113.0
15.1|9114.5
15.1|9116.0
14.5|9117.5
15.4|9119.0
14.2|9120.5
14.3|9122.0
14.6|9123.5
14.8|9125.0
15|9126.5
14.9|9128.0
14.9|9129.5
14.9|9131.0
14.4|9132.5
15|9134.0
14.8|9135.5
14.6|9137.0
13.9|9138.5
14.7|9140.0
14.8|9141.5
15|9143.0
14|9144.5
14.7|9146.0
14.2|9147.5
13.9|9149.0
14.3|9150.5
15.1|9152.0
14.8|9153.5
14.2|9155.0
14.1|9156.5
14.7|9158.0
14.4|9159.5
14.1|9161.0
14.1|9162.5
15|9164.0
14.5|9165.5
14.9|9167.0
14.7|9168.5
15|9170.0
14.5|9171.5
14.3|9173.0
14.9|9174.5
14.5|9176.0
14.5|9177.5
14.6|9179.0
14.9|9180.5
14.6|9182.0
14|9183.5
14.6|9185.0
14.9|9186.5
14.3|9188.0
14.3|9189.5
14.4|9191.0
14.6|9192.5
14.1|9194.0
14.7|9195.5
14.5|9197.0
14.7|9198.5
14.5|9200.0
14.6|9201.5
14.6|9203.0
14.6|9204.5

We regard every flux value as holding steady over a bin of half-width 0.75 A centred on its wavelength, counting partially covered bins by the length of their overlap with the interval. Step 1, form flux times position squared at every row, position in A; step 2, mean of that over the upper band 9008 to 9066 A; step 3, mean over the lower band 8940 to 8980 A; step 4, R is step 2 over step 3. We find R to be 1.01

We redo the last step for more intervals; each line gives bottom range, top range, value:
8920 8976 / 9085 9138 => 1.02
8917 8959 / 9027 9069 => 1.03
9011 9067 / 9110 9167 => 1.00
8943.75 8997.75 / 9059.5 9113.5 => 1.02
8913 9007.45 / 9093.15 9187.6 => 1.01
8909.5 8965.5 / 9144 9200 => 1.01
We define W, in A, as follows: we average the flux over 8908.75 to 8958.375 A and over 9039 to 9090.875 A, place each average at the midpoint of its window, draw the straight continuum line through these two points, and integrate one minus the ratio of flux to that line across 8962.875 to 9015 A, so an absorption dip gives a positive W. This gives 0.12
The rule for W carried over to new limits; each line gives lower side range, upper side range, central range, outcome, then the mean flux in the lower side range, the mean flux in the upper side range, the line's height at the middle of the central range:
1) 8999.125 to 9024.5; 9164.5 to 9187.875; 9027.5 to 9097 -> -1.47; 14.6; 14.6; 14.6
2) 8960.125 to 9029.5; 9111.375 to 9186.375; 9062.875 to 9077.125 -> -0.15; 14.9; 14.6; 14.8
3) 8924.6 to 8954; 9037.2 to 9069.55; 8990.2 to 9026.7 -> 0.59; 15.1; 15.1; 15.1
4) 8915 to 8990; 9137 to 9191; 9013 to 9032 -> 0.23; 15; 14.5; 14.9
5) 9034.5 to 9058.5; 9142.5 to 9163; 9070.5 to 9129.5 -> -0.31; 15.1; 14.4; 14.7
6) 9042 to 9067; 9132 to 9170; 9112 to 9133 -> -0.19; 15.1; 14.5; 14.7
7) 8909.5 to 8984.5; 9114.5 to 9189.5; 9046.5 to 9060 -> -0.25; 15.1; 14.6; 14.8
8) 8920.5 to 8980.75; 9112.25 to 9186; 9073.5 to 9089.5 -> -0.08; 15.1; 14.6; 14.8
